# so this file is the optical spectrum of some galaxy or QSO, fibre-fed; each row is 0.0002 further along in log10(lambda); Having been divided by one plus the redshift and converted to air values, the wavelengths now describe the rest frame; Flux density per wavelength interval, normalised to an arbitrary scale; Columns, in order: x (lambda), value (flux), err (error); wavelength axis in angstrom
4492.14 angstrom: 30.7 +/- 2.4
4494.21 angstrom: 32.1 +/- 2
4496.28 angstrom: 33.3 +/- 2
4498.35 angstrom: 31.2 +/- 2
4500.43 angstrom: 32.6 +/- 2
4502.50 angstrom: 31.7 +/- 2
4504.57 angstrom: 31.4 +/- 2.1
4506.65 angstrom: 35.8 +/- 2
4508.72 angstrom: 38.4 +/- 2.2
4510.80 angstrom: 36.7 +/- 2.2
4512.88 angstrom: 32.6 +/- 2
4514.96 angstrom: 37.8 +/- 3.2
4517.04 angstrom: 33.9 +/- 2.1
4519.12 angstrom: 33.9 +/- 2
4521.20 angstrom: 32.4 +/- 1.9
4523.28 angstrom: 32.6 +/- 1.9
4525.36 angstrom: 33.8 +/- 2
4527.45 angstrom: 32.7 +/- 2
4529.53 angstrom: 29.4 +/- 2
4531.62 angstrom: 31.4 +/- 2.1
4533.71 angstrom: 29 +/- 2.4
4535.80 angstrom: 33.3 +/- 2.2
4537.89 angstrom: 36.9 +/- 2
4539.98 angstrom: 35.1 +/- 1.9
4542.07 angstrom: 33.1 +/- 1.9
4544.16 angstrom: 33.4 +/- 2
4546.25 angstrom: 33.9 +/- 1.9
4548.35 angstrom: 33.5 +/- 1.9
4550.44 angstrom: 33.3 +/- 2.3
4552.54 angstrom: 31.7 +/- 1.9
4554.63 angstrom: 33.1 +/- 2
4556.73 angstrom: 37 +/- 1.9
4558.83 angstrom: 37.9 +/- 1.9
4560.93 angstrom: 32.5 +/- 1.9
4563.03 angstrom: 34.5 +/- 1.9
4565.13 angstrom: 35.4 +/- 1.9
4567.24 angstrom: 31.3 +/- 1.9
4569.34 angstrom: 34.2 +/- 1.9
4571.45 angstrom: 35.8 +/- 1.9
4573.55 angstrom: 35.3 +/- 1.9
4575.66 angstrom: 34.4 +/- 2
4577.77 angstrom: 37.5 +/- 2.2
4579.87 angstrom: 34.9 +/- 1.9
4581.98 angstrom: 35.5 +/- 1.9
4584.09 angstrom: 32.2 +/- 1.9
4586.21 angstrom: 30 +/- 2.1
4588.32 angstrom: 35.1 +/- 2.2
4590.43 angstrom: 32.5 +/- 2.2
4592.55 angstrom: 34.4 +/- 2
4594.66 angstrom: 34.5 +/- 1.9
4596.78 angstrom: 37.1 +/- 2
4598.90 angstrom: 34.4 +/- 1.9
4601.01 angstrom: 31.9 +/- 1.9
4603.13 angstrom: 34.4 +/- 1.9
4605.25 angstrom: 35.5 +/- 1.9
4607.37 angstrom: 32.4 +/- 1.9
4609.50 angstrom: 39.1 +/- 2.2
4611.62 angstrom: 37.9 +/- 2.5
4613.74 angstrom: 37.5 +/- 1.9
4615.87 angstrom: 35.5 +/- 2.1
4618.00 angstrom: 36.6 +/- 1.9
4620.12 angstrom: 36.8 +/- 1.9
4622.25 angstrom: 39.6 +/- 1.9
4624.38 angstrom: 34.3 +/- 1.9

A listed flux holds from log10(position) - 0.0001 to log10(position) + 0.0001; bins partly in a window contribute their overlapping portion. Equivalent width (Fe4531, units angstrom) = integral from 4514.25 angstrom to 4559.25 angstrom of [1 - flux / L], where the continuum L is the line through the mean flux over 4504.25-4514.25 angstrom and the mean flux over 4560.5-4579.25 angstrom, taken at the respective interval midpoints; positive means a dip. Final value 1.9 angstrom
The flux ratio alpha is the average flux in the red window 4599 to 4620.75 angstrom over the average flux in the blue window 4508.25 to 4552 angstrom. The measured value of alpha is 1.06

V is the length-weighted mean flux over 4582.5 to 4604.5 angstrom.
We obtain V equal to 33.7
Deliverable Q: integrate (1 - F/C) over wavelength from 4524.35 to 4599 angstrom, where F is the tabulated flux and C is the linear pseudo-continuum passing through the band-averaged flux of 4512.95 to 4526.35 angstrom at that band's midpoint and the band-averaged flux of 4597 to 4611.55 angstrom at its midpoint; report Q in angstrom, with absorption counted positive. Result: 1.3 angstrom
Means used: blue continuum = 34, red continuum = 35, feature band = 33.9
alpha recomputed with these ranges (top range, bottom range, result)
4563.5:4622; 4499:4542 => 1.04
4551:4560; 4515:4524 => 1.03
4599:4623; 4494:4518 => 1.06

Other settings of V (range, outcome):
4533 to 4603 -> 34.1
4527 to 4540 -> 32.3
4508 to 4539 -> 33.6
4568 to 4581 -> 35.3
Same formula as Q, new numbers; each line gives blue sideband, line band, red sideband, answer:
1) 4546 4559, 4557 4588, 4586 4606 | -0.3 angstrom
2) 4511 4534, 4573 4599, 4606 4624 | 0.8 angstrom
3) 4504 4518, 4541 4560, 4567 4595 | 0.3 angstrom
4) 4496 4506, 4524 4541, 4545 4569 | 0.2 angstrom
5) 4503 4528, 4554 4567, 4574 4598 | -0.2 angstrom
